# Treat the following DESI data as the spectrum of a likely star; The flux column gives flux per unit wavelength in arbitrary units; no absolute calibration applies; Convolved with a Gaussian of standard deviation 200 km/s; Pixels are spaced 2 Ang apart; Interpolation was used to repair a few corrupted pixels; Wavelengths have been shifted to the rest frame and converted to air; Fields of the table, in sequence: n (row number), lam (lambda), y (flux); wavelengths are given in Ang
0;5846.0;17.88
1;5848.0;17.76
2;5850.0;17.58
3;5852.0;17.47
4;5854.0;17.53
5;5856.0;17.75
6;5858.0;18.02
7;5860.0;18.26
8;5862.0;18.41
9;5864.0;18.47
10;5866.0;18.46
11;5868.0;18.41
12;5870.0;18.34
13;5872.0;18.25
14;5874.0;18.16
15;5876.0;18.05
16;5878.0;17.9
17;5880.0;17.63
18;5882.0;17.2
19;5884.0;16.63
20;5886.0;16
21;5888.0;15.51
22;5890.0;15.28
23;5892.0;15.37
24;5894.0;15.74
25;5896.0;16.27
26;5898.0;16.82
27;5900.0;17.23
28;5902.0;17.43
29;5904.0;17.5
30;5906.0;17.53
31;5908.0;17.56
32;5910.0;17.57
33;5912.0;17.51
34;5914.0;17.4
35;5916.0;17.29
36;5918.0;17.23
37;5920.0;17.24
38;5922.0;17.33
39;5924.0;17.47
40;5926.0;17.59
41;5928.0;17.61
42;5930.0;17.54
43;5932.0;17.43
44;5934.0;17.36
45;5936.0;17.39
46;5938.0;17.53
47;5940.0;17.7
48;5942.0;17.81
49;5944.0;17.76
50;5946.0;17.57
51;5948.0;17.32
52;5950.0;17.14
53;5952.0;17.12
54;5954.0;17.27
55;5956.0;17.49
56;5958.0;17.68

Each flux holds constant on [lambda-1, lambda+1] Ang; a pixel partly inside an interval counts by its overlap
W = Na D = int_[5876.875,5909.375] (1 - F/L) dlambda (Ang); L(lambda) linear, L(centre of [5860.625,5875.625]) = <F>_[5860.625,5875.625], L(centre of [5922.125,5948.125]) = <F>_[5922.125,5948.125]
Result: 2.3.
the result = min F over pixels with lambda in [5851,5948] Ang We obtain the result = 15.28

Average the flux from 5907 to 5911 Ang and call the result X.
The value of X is 17.6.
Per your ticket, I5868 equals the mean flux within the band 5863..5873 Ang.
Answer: 18.4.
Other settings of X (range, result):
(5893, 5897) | 16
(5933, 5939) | 17.4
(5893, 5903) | 16.7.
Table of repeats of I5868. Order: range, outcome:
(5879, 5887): 16.9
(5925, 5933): 17.5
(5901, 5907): 17.5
